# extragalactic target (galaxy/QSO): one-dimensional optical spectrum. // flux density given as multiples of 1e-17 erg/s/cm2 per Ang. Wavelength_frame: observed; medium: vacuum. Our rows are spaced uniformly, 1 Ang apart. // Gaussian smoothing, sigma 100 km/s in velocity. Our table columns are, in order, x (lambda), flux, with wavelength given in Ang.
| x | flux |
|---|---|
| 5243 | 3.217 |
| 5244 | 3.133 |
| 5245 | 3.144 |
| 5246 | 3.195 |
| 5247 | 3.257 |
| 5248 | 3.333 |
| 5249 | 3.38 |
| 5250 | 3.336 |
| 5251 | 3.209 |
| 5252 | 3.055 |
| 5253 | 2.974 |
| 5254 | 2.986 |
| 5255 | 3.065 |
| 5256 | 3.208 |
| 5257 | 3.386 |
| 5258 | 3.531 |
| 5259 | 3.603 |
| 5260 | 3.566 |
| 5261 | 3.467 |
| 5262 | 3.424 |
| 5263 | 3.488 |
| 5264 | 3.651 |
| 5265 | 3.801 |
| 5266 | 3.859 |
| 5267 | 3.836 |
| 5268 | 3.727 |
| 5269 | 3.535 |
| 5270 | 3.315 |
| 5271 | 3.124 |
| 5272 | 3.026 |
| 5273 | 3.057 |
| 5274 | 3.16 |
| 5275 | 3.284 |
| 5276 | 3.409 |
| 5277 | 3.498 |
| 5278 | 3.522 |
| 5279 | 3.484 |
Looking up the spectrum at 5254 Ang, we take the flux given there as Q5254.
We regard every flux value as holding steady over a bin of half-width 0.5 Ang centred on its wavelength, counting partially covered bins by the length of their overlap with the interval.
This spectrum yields 2.986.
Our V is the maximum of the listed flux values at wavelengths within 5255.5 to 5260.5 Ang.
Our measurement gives 3.603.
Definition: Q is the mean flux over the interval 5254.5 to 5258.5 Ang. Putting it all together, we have 3.3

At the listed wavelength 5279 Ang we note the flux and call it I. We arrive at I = 3.484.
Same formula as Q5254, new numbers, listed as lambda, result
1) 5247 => 3.257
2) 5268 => 3.727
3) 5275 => 3.284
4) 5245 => 3.144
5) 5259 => 3.603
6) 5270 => 3.315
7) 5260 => 3.566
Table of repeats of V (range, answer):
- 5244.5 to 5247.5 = 3.257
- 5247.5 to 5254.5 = 3.38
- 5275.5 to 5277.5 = 3.498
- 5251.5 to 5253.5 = 3.055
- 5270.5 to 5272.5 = 3.124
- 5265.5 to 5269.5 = 3.859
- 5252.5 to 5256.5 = 3.208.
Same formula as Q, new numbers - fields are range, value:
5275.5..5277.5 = 3.45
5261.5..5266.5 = 3.64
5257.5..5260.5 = 3.57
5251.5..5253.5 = 3.01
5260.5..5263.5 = 3.46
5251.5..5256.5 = 3.06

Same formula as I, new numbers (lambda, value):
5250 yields 3.336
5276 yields 3.409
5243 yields 3.217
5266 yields 3.859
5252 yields 3.055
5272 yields 3.026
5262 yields 3.424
